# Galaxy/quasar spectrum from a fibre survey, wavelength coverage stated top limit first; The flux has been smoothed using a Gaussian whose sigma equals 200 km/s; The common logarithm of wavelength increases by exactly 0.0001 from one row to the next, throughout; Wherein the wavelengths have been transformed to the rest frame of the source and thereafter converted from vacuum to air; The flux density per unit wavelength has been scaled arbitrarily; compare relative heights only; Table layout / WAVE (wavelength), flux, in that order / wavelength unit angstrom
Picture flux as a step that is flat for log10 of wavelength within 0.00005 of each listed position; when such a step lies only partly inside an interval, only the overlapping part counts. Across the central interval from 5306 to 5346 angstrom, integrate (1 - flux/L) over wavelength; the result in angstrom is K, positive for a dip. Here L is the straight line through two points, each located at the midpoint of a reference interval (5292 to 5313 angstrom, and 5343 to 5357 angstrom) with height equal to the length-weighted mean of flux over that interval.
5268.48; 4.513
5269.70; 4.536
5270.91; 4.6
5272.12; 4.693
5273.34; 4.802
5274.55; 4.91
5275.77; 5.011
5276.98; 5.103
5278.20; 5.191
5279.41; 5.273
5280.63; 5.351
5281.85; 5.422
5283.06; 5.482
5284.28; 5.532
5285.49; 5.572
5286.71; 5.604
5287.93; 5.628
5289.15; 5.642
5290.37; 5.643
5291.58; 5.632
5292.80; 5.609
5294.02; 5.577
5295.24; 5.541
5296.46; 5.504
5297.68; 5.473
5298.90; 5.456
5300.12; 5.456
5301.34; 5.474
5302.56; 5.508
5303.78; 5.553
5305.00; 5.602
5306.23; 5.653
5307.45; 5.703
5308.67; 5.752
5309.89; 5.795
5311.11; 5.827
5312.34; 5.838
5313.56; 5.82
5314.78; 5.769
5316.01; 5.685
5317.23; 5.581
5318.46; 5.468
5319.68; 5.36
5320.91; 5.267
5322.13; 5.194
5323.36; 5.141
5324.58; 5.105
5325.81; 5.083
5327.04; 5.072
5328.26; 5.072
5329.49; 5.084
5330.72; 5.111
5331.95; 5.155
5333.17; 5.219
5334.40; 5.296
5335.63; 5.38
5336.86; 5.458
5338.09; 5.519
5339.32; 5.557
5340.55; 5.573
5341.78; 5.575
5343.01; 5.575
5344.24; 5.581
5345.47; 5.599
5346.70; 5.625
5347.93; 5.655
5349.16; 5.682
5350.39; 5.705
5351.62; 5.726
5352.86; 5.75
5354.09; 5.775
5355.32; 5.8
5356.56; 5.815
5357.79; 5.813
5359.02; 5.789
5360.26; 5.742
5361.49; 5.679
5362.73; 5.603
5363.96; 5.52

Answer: 1.4 angstrom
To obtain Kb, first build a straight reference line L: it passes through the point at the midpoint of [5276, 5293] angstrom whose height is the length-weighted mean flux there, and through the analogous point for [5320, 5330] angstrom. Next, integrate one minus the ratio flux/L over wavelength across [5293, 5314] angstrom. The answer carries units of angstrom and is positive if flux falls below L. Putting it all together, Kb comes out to -1.2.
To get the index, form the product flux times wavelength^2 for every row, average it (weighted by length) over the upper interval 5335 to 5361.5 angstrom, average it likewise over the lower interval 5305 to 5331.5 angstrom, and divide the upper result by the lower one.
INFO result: 1.05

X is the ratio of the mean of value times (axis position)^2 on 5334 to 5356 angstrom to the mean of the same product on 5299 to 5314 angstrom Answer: 1.0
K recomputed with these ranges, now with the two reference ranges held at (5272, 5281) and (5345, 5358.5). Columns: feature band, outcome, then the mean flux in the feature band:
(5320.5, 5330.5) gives 0.7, 5.12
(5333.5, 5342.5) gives 0.2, 5.47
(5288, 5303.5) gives -1.0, 5.55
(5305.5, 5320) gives -0.9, 5.69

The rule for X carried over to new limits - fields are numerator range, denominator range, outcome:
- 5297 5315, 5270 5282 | 1.14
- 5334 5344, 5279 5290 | 1.02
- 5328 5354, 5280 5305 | 1.01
